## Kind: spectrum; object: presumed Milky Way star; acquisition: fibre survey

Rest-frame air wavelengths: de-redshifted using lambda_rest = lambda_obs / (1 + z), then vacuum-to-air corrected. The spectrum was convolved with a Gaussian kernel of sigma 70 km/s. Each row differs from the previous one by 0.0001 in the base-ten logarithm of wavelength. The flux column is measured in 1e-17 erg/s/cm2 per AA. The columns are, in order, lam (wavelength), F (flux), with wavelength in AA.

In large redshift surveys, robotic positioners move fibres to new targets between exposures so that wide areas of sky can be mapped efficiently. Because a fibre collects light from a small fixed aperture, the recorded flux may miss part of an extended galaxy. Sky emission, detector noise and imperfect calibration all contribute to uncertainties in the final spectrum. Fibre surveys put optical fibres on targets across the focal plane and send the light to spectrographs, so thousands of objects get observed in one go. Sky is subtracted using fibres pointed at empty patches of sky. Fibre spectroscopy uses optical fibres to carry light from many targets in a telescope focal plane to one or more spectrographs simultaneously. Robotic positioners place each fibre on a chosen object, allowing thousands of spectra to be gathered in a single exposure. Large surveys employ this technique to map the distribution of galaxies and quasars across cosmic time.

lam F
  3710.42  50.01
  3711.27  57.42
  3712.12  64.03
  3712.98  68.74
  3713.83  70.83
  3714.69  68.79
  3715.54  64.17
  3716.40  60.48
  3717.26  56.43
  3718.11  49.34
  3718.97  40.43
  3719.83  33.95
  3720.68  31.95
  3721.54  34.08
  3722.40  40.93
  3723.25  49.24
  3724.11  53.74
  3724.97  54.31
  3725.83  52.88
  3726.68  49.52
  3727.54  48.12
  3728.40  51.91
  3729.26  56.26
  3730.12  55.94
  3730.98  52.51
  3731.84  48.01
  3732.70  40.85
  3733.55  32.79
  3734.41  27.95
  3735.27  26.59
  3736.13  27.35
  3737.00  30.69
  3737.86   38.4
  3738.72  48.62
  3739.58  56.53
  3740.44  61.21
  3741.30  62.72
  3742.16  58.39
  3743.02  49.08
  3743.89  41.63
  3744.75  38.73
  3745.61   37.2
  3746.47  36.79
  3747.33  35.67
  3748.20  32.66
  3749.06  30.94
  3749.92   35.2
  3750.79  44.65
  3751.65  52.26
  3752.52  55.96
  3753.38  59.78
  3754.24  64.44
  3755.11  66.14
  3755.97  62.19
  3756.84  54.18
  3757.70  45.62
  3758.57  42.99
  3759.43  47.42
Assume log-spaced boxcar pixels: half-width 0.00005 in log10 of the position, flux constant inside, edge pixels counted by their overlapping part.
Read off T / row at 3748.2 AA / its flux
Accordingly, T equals 32.66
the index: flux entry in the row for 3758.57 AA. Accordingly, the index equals 42.99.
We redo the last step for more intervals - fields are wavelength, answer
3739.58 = 56.53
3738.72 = 48.62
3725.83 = 52.88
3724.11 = 53.74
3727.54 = 48.12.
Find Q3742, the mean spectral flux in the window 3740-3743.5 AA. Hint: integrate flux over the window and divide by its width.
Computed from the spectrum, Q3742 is 57.6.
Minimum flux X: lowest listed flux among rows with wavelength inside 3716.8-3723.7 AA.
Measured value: 31.95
